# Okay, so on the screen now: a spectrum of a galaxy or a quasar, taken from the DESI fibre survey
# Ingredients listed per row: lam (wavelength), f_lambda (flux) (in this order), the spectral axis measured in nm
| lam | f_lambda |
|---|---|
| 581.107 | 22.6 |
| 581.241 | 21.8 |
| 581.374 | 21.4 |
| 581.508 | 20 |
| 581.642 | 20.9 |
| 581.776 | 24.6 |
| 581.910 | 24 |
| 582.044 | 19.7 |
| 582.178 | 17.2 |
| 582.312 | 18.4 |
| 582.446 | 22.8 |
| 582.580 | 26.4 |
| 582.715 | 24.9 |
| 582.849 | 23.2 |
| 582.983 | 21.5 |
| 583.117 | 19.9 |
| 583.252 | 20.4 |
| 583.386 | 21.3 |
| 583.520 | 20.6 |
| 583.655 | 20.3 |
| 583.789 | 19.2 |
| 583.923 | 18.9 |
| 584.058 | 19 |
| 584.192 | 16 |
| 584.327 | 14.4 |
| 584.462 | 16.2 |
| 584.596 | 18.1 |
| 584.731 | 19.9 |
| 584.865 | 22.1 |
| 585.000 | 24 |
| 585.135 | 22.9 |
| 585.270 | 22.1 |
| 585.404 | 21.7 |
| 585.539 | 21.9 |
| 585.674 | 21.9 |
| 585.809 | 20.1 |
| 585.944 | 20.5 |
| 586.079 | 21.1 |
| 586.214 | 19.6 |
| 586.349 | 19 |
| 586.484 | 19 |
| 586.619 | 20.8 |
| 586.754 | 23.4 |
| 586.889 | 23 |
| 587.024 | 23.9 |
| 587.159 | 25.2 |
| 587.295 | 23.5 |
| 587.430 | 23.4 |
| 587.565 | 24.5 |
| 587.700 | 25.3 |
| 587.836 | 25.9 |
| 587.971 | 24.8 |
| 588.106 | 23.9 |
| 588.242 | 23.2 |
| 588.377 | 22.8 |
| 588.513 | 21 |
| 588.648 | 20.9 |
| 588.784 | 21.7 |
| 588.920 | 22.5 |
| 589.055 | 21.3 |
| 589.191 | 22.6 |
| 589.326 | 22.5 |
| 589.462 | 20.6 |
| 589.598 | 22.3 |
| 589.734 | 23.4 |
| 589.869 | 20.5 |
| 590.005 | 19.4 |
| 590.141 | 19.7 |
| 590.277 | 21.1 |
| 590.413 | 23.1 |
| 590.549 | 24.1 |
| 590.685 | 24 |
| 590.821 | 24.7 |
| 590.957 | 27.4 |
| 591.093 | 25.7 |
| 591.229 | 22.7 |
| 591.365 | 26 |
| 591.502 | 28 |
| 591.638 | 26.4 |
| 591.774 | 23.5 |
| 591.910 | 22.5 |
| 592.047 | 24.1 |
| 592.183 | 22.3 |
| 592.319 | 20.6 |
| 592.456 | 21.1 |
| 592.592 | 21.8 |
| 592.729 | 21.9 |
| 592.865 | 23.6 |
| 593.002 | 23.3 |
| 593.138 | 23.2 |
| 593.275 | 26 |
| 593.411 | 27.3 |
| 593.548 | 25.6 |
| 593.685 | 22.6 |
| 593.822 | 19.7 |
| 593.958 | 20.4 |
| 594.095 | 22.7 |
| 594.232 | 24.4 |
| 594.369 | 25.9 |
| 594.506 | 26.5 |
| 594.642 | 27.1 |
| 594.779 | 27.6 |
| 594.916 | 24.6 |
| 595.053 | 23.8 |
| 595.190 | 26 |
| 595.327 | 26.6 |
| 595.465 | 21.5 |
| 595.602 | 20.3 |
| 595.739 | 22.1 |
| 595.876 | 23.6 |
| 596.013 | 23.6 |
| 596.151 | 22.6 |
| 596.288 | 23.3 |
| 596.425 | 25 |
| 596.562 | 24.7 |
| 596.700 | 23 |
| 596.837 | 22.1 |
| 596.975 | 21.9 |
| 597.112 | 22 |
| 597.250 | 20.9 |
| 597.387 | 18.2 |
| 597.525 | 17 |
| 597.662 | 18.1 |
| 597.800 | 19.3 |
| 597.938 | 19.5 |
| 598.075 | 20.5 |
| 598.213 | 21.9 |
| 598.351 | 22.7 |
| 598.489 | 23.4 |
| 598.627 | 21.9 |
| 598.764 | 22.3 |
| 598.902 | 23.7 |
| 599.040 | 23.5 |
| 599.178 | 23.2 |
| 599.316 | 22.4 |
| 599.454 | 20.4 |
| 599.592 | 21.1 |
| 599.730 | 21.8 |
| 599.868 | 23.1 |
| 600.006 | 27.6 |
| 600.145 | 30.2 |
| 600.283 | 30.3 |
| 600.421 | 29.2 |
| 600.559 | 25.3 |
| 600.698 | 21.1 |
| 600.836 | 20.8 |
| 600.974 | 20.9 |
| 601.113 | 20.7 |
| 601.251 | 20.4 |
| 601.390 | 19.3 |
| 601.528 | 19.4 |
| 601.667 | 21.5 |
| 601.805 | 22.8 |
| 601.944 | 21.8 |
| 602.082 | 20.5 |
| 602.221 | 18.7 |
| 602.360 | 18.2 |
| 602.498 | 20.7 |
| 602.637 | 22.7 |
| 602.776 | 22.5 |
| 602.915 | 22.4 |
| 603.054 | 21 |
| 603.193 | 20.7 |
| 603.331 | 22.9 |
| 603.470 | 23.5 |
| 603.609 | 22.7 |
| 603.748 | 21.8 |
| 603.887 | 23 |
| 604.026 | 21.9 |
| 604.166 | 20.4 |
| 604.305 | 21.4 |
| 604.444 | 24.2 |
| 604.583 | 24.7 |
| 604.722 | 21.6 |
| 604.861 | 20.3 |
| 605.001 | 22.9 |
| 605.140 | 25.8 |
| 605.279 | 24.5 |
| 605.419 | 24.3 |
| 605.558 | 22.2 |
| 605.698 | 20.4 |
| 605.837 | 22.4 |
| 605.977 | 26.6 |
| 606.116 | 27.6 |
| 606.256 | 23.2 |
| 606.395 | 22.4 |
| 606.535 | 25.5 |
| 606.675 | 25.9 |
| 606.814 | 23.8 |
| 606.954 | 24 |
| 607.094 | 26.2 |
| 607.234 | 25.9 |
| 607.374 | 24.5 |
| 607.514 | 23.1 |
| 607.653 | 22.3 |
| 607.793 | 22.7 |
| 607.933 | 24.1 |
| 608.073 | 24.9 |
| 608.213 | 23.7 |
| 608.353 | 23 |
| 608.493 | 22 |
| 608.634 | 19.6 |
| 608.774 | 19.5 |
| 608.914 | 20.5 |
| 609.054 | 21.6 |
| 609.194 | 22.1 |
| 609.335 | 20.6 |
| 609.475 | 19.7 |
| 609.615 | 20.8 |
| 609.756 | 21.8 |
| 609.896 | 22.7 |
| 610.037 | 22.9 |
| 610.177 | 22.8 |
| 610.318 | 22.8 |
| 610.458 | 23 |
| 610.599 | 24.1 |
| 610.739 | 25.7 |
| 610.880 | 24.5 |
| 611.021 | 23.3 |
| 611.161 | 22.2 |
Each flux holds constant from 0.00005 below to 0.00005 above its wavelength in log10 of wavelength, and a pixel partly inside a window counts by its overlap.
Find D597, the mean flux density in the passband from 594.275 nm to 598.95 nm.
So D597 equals 22.7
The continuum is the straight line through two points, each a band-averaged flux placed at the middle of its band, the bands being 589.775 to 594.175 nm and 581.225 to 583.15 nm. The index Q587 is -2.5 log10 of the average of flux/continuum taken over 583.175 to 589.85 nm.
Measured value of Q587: 0.05 mag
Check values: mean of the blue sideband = 21.8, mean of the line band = 21.5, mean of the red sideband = 23.3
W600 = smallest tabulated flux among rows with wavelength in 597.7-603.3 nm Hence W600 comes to 18.2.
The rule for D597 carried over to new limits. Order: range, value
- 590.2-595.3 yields 24.1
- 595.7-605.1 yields 22.2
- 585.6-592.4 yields 22.8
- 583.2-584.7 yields 18.6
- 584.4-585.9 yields 21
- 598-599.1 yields 22.5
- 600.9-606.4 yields 22.1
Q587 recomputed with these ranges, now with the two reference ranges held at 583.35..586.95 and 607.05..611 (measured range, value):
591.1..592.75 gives -0.126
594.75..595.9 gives -0.125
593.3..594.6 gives -0.139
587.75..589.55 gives -0.101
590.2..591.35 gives -0.161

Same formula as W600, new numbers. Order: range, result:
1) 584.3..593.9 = 14.4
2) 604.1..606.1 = 20.3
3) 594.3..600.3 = 17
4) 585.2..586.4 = 19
